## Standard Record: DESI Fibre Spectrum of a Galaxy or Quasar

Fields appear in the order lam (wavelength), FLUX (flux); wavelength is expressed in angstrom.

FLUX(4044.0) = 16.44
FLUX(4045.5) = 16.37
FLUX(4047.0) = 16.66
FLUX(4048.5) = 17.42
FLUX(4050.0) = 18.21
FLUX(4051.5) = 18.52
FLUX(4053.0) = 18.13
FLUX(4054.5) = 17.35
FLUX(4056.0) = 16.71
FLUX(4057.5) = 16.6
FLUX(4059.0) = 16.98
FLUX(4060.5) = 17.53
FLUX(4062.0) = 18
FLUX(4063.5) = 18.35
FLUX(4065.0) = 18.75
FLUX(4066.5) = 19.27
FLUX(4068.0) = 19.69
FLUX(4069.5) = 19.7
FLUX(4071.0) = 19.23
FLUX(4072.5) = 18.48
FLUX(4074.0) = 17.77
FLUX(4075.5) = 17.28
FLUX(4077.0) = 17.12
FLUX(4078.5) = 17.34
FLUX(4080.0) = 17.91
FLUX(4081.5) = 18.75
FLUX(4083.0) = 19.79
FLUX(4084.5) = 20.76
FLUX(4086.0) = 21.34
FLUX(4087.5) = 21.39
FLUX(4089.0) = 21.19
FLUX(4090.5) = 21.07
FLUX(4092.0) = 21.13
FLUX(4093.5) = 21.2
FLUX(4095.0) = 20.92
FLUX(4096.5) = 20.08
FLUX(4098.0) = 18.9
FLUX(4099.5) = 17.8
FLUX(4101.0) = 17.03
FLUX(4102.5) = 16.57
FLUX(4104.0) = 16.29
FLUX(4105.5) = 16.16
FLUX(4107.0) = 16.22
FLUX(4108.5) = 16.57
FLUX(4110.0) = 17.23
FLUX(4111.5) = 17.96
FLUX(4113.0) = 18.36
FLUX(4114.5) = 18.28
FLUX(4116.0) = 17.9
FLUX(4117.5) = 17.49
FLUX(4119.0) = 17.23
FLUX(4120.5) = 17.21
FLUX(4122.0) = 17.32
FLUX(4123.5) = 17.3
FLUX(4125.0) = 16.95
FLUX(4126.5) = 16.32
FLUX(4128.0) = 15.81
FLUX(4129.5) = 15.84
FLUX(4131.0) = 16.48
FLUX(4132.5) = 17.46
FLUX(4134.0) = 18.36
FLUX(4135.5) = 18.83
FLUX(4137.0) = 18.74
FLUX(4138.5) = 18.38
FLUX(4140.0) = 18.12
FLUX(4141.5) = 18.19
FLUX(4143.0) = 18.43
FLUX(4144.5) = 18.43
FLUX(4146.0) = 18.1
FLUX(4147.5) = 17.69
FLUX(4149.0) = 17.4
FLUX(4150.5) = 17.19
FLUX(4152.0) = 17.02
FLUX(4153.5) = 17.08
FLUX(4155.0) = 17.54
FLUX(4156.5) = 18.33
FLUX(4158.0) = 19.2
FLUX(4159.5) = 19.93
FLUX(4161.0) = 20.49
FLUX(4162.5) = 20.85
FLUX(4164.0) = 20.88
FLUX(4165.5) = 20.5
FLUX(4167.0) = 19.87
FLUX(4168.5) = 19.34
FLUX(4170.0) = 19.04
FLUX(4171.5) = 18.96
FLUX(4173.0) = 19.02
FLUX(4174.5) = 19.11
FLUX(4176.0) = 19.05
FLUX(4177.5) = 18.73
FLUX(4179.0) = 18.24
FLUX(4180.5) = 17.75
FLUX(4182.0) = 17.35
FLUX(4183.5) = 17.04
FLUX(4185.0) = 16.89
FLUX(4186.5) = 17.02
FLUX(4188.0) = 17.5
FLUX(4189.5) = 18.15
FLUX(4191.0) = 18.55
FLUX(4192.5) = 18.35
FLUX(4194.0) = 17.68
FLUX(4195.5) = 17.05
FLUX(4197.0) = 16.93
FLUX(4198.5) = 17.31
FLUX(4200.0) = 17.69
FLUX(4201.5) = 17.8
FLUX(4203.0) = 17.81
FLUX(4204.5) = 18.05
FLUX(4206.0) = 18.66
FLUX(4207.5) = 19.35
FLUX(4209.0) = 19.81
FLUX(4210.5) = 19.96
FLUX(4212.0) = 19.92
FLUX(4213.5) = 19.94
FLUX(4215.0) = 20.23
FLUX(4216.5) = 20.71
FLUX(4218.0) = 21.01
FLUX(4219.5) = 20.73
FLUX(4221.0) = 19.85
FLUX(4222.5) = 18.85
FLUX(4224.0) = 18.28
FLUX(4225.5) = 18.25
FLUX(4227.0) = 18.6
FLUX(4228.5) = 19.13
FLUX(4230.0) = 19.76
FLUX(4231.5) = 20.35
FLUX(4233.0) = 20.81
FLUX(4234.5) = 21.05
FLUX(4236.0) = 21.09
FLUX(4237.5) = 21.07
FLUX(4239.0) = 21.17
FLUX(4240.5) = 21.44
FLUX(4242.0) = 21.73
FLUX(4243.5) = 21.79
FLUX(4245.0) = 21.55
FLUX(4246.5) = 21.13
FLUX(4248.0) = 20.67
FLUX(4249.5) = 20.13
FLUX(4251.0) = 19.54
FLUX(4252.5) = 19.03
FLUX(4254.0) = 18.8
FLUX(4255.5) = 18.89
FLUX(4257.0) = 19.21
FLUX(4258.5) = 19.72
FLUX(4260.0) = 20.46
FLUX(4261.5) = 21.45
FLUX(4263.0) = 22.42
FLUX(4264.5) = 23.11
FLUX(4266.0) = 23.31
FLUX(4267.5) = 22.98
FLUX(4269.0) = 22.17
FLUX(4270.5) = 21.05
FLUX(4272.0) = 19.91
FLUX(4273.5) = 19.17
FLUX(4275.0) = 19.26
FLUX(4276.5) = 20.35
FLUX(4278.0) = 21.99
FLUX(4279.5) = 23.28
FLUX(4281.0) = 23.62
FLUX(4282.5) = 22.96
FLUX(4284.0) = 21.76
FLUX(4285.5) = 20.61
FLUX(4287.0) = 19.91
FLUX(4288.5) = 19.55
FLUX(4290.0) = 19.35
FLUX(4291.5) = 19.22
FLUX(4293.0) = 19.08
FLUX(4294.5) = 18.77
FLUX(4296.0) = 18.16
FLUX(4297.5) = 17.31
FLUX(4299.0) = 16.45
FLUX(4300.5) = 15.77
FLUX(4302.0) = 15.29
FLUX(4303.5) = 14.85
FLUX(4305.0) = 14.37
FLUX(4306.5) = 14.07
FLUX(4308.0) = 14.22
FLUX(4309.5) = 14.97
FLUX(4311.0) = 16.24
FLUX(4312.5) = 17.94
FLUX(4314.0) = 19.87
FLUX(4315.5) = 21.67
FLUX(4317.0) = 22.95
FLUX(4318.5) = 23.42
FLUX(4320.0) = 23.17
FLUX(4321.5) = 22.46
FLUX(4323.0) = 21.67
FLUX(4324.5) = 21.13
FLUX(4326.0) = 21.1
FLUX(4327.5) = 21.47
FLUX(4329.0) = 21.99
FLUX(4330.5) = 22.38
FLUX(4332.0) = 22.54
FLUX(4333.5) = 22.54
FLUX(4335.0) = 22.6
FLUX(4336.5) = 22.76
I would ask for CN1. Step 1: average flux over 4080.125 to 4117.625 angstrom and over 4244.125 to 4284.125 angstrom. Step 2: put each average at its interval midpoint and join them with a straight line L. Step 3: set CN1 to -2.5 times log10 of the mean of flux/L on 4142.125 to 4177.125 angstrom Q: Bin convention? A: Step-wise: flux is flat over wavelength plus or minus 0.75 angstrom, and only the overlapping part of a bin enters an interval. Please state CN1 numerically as 0.04 mag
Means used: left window 18.8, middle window 18.8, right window 21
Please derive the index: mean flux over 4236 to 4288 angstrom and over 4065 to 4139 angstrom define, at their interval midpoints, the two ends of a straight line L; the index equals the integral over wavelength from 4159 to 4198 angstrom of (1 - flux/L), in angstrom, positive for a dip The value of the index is 2.0 angstrom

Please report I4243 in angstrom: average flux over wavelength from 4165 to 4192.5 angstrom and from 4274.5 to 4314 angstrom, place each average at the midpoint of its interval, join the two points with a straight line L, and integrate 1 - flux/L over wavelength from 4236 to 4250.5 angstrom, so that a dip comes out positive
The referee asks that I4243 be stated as -2.13 angstrom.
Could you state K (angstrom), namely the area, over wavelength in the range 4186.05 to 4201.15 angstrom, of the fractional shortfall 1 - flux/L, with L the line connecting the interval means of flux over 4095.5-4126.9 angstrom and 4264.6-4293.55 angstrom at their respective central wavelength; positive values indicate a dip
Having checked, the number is 1.2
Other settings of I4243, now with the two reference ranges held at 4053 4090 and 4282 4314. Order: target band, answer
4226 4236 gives -1.1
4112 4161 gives 1.6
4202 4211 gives -0.4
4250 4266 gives -2.3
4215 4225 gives -1.0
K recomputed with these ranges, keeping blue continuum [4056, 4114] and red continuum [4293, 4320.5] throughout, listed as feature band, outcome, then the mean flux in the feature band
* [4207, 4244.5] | -4.5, 20.2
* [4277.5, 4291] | -2.7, 21.4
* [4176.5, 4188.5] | 0.4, 17.6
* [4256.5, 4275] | -3.4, 21.2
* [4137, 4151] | 0.2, 18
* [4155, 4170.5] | -1.2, 19.7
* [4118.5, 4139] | 1.2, 17.3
